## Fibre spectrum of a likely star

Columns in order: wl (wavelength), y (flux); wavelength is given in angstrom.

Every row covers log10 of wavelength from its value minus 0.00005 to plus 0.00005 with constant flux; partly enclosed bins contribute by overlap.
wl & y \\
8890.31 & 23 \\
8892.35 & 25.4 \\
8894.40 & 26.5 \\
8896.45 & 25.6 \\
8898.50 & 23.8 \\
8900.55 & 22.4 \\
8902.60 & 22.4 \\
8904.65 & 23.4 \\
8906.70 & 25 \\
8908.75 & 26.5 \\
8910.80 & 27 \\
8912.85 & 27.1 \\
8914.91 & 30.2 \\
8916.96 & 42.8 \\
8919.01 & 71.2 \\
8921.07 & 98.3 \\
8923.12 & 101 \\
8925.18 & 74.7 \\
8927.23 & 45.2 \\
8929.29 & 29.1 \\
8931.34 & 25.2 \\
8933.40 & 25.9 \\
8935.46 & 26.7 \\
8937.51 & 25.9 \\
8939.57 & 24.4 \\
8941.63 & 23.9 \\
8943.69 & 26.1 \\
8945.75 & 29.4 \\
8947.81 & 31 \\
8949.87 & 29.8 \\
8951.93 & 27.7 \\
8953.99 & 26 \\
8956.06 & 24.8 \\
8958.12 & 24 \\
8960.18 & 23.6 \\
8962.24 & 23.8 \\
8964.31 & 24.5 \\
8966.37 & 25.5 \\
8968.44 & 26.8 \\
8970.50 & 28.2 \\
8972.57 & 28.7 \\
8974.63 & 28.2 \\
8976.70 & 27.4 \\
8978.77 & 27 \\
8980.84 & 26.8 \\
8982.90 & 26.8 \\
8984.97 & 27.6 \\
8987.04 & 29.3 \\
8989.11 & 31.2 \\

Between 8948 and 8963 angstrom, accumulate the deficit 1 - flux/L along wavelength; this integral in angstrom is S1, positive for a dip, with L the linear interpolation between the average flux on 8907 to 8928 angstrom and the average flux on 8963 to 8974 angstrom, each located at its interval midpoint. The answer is 3.39 angstrom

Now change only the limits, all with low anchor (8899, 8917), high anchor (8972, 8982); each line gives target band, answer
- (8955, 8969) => 1.38 angstrom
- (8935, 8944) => 0.57 angstrom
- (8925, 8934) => -3.57 angstrom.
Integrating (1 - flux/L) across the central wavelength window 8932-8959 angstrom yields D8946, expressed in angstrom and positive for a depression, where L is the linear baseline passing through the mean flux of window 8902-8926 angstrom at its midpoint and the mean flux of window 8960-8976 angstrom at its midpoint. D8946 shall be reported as 6.5 angstrom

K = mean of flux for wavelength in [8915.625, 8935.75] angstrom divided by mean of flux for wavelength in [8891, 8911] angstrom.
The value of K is 2.21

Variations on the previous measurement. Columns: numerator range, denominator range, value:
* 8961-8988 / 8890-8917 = 1.04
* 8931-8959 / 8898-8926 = 0.60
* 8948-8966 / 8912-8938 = 0.53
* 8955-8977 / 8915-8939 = 0.52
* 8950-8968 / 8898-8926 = 0.57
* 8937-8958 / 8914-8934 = 0.49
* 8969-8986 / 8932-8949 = 1.03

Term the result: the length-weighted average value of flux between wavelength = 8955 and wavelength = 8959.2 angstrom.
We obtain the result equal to 24.4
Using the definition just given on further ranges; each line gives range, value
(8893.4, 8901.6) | 24.5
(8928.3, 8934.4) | 26.7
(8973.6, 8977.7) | 27.8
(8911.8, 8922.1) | 53.9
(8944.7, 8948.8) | 30.2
